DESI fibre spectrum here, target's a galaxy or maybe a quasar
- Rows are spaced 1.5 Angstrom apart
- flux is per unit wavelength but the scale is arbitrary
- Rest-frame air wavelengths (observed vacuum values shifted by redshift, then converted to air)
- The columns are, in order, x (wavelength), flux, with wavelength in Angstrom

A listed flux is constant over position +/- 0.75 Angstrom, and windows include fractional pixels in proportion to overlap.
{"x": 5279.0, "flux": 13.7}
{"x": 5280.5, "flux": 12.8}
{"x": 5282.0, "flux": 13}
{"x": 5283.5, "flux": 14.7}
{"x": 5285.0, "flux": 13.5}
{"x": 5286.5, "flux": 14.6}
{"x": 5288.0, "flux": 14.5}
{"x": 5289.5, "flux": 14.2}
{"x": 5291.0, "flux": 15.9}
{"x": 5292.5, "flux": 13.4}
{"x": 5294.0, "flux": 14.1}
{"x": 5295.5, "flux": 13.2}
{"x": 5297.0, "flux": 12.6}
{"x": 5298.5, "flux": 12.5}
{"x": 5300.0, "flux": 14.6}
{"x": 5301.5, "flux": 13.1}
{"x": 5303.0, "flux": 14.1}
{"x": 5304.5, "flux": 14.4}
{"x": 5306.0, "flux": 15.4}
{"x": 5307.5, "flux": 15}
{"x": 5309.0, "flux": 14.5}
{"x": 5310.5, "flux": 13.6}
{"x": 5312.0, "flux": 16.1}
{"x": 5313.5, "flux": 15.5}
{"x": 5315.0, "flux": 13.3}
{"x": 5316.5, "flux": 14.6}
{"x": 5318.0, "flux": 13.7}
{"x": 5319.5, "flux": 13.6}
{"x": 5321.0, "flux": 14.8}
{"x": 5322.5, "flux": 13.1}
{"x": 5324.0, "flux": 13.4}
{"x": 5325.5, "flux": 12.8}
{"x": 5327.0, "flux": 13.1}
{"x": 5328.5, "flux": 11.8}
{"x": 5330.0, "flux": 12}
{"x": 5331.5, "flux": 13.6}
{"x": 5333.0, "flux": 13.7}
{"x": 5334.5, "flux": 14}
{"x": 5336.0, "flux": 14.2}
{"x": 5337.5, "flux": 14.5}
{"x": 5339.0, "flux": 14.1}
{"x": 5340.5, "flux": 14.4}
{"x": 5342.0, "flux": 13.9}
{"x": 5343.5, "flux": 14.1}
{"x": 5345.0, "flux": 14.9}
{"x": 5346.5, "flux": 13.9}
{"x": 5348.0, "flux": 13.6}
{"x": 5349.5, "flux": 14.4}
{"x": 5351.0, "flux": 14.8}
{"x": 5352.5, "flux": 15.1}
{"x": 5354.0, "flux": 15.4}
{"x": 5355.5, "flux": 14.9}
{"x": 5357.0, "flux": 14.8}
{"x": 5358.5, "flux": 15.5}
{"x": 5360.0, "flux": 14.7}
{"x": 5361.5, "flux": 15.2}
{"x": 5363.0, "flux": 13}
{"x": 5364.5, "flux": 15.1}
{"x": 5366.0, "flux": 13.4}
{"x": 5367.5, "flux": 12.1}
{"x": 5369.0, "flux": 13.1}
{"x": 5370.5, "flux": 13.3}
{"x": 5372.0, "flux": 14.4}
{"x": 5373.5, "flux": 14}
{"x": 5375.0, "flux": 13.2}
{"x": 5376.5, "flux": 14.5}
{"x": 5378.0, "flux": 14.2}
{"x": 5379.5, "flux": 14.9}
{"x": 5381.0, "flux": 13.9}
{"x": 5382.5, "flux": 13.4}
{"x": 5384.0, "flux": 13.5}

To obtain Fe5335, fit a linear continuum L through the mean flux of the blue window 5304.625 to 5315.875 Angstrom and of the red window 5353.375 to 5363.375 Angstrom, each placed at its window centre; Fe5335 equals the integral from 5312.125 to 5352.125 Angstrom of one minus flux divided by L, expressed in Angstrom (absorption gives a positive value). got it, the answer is 2.45 Angstrom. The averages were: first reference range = 14.7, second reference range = 14.8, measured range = 13.9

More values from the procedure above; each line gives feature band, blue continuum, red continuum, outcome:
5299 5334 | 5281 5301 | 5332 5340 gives 0.3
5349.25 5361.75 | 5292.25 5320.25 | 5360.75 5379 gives -1.0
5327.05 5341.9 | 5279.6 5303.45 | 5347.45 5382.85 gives 0.5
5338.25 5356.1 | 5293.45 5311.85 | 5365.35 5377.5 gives -1.0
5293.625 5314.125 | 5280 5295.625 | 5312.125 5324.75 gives -0.2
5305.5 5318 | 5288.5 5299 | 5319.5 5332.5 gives -1.2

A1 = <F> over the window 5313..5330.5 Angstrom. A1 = 13.5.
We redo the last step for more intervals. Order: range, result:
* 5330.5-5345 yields 14.1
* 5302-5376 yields 14.1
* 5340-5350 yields 14.2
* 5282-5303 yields 13.9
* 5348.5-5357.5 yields 14.9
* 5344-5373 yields 14.3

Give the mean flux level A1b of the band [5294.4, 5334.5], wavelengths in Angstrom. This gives 13.8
